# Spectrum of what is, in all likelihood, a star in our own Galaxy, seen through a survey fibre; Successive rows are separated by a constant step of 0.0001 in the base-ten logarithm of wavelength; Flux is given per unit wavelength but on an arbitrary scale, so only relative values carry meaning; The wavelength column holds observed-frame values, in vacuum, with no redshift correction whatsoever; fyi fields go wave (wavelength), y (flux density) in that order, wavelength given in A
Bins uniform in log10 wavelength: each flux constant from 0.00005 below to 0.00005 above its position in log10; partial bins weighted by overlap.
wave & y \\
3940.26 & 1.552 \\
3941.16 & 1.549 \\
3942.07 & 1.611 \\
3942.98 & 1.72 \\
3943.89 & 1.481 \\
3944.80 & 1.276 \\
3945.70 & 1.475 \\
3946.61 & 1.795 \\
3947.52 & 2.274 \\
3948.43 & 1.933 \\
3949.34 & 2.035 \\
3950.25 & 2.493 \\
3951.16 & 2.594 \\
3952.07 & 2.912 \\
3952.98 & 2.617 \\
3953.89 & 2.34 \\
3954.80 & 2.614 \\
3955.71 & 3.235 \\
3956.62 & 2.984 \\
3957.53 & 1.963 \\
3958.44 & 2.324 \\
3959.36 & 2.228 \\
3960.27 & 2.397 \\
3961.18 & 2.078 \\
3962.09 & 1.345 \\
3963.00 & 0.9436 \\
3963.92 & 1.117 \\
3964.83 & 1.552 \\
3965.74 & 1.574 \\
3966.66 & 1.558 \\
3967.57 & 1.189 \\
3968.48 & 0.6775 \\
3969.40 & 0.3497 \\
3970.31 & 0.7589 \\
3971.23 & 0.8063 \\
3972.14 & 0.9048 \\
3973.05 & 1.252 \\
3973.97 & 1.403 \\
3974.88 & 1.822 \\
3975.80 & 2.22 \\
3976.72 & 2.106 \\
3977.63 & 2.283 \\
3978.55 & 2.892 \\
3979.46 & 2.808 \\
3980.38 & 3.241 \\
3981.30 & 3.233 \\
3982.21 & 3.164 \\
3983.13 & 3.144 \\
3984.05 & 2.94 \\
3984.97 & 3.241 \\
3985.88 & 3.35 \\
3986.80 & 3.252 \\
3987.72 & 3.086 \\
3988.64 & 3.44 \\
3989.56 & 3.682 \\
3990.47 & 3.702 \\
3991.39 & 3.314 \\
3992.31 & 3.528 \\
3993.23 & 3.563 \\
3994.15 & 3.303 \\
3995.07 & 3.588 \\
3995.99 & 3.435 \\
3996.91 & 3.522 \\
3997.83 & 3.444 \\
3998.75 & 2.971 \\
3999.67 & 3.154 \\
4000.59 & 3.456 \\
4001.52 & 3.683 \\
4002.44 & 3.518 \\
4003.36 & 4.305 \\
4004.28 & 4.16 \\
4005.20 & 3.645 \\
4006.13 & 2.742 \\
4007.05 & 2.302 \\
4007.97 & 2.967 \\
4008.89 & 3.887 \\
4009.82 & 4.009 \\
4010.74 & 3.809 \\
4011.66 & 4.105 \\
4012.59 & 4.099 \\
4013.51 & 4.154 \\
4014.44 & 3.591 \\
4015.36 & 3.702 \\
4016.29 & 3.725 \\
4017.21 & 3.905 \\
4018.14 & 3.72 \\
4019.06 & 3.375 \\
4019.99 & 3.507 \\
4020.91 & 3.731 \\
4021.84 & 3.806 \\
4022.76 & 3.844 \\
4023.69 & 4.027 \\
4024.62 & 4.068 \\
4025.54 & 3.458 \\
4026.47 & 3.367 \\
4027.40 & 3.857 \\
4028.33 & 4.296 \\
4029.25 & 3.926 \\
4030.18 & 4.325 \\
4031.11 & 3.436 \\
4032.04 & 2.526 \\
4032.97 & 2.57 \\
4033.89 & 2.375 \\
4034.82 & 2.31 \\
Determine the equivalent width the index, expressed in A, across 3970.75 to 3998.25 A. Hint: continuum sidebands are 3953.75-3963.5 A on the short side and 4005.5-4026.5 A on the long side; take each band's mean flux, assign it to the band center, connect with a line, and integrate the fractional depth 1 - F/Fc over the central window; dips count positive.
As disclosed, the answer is 0.4 A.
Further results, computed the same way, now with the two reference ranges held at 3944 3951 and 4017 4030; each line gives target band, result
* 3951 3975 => 5.1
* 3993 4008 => -0.9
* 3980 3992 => -1.8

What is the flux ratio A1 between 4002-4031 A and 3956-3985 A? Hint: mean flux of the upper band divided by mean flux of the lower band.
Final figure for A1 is 1.92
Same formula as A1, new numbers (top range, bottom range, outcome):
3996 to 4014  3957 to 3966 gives 2.02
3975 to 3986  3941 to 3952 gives 1.50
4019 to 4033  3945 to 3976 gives 2.03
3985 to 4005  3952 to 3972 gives 1.98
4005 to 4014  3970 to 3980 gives 2.01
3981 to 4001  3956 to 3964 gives 1.68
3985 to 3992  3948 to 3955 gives 1.39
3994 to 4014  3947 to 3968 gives 1.70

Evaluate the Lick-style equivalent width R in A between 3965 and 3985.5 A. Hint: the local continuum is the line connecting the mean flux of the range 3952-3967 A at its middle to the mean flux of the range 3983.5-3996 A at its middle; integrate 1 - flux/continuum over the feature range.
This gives 6.2 A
